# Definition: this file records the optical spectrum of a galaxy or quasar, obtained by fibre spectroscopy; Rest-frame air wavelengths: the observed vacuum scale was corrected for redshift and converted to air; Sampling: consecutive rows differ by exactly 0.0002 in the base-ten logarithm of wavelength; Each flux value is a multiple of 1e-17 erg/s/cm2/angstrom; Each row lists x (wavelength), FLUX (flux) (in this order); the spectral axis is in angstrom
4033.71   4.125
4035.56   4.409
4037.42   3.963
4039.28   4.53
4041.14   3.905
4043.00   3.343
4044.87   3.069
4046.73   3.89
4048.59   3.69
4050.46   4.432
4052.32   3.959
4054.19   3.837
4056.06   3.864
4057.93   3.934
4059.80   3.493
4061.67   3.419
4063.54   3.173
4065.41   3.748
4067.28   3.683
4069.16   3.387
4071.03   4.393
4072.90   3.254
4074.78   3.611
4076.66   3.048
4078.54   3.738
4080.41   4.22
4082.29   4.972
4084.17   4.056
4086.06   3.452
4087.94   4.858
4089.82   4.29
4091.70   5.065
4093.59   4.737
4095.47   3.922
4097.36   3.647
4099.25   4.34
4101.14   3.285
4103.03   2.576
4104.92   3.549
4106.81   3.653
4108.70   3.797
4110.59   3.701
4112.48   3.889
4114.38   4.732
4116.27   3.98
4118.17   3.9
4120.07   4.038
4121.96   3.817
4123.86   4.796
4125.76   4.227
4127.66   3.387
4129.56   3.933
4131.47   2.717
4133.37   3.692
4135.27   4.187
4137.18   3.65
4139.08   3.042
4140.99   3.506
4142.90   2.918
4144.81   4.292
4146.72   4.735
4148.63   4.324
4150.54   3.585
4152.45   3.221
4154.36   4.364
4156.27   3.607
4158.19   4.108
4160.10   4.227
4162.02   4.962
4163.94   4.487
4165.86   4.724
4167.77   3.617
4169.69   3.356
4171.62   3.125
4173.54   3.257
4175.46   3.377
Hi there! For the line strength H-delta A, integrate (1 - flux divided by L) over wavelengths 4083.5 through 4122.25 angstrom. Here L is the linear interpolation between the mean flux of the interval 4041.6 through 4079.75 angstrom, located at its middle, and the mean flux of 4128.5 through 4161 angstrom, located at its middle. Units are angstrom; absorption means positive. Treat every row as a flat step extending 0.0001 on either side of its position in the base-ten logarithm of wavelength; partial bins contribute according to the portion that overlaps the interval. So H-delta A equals -2.7 angstrom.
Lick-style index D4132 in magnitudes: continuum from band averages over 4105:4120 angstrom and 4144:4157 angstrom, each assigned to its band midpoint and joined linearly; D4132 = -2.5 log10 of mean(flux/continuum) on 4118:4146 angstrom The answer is 0.07 mag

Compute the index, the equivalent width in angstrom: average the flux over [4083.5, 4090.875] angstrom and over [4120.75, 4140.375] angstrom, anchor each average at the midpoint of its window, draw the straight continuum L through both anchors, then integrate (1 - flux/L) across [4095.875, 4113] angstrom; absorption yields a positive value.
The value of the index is 1.7 angstrom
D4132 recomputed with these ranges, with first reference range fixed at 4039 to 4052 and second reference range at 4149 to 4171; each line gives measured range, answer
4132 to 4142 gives 0.12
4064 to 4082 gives 0.04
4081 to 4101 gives -0.11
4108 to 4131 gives -0.01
